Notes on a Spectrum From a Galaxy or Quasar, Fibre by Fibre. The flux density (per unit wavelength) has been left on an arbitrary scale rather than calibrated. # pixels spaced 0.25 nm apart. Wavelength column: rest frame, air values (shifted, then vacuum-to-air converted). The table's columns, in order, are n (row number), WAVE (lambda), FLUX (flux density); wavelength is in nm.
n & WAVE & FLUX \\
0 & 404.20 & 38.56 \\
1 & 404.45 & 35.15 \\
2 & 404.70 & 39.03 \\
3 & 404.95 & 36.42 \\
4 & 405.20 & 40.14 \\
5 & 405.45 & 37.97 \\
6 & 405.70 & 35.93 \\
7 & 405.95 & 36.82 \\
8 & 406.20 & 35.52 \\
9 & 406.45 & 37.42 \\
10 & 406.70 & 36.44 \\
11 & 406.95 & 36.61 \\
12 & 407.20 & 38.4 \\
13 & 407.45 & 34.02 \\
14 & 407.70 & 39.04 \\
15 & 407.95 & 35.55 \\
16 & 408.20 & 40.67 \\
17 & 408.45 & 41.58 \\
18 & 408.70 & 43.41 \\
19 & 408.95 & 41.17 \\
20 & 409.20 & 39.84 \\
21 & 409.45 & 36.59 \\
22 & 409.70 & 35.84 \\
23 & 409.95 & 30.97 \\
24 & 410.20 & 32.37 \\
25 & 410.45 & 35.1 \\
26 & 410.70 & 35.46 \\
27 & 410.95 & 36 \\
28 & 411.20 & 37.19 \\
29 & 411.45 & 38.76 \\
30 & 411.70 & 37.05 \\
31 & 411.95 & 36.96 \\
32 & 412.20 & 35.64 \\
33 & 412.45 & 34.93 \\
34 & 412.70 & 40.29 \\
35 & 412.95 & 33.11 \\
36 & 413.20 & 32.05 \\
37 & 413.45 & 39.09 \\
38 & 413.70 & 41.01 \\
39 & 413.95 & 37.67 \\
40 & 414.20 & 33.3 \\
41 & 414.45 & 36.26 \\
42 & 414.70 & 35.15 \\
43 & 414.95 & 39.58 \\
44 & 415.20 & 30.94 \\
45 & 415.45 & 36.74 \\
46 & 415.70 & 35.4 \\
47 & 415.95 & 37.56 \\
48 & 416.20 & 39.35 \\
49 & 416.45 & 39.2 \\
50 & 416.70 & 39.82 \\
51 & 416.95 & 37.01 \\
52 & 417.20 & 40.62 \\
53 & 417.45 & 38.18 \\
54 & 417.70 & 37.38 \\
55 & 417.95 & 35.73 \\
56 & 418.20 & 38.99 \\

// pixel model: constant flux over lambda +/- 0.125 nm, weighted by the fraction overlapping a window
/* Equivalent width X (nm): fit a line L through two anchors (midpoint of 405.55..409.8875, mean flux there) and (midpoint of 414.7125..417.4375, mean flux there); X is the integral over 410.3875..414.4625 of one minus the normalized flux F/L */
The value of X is 0.13 nm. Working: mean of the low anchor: 37.8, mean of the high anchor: 37.5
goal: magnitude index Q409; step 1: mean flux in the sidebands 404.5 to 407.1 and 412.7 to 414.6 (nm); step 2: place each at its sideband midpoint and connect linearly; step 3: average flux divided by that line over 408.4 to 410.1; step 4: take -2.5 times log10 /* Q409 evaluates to -0.04 mag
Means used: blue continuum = 37.2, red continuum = 36.3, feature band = 38.3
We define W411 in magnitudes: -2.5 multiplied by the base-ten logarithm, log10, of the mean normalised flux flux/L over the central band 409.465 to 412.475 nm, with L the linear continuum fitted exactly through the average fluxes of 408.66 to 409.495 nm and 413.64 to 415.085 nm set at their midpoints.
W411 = 0.101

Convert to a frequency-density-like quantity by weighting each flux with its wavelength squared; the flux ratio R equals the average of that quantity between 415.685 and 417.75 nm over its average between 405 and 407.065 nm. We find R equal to 1.09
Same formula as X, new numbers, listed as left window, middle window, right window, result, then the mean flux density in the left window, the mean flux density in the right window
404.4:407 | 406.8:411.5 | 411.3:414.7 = -0.052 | 37.1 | 36.6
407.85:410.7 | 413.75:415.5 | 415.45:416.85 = 0.098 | 37.5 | 38.1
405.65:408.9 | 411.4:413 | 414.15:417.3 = 0.029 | 37.9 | 37.1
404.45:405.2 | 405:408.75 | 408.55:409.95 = 0.031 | 37.7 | 38.7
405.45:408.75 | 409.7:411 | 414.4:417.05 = 0.118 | 37.7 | 37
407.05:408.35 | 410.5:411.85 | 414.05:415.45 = -0.013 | 37.6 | 35.2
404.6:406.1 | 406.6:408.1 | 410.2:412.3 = 0.018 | 37.7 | 36.3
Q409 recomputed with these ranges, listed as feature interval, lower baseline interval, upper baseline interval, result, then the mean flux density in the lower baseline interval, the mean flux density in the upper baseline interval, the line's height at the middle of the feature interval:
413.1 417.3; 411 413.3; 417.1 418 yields 0.01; 36.3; 38.1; 37.3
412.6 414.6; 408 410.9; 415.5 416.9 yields 0.04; 37.5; 38.1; 37.9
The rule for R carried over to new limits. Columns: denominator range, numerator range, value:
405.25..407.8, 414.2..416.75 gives 1.04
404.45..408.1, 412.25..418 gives 1.04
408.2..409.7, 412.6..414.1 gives 0.94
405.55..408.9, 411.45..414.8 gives 0.99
